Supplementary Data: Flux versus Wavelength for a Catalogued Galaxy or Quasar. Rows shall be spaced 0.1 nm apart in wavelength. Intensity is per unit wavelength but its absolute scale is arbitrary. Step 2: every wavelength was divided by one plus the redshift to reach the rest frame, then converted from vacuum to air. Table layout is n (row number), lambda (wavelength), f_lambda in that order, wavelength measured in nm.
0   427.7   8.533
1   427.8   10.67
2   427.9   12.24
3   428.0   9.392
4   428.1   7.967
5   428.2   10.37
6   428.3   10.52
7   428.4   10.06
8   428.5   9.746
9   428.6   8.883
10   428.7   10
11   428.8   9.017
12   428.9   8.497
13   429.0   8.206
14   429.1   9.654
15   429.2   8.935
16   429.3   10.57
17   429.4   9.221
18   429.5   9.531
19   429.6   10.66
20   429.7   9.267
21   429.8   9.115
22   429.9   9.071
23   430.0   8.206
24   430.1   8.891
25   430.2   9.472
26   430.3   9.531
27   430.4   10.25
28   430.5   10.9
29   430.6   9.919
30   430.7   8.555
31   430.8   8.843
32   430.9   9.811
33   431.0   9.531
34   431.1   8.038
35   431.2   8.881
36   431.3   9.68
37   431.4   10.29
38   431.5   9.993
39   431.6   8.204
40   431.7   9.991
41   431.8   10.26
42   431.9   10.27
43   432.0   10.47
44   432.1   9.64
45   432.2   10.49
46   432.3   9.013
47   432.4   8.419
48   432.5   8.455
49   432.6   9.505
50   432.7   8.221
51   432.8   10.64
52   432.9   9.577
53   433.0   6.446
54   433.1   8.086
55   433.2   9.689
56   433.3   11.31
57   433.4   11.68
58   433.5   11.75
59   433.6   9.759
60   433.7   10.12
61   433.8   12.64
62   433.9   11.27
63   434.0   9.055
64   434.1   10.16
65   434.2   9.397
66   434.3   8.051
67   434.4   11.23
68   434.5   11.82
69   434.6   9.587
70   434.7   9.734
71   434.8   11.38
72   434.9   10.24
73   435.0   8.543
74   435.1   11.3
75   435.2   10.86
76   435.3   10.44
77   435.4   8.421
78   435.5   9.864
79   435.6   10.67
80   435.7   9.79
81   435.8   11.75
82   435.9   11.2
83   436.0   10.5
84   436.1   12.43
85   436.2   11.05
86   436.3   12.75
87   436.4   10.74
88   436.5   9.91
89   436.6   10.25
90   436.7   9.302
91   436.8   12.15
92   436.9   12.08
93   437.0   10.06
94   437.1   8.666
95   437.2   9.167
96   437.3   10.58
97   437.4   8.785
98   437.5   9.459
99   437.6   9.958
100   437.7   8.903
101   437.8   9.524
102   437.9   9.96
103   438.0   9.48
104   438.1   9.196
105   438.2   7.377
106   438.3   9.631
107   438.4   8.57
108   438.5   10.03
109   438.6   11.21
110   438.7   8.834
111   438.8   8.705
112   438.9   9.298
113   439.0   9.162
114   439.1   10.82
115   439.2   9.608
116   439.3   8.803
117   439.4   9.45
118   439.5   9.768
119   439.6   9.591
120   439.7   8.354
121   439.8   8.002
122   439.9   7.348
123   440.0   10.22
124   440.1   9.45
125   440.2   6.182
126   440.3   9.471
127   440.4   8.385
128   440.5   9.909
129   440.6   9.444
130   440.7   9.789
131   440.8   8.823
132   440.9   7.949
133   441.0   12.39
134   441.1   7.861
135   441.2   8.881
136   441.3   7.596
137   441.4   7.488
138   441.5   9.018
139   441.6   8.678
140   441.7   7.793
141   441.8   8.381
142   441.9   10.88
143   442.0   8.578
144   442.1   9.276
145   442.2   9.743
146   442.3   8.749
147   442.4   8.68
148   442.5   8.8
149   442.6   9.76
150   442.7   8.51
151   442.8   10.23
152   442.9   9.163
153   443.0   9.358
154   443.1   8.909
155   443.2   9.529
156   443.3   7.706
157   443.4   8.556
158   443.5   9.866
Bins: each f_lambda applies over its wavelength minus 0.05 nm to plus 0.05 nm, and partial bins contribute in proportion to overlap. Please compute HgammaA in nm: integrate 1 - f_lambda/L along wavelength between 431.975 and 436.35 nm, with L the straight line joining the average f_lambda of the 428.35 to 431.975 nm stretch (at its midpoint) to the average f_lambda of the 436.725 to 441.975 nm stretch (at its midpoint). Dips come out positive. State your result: -0.38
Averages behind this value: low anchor 9.45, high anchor 9.25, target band 10.2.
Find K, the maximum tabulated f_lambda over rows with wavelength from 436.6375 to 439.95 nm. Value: 12.15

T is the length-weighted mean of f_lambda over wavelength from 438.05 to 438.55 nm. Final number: 8.96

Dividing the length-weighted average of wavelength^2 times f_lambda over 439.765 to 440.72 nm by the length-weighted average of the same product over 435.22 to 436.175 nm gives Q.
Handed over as 0.85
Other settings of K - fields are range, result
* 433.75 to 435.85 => 12.64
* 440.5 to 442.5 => 12.39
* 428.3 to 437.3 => 12.75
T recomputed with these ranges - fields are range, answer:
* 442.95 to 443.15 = 9.13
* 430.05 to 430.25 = 9.18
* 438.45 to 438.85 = 9.69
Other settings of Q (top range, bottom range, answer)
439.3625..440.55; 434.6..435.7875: 0.89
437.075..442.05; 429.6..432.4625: 1.00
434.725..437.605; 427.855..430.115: 1.14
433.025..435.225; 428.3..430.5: 1.12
